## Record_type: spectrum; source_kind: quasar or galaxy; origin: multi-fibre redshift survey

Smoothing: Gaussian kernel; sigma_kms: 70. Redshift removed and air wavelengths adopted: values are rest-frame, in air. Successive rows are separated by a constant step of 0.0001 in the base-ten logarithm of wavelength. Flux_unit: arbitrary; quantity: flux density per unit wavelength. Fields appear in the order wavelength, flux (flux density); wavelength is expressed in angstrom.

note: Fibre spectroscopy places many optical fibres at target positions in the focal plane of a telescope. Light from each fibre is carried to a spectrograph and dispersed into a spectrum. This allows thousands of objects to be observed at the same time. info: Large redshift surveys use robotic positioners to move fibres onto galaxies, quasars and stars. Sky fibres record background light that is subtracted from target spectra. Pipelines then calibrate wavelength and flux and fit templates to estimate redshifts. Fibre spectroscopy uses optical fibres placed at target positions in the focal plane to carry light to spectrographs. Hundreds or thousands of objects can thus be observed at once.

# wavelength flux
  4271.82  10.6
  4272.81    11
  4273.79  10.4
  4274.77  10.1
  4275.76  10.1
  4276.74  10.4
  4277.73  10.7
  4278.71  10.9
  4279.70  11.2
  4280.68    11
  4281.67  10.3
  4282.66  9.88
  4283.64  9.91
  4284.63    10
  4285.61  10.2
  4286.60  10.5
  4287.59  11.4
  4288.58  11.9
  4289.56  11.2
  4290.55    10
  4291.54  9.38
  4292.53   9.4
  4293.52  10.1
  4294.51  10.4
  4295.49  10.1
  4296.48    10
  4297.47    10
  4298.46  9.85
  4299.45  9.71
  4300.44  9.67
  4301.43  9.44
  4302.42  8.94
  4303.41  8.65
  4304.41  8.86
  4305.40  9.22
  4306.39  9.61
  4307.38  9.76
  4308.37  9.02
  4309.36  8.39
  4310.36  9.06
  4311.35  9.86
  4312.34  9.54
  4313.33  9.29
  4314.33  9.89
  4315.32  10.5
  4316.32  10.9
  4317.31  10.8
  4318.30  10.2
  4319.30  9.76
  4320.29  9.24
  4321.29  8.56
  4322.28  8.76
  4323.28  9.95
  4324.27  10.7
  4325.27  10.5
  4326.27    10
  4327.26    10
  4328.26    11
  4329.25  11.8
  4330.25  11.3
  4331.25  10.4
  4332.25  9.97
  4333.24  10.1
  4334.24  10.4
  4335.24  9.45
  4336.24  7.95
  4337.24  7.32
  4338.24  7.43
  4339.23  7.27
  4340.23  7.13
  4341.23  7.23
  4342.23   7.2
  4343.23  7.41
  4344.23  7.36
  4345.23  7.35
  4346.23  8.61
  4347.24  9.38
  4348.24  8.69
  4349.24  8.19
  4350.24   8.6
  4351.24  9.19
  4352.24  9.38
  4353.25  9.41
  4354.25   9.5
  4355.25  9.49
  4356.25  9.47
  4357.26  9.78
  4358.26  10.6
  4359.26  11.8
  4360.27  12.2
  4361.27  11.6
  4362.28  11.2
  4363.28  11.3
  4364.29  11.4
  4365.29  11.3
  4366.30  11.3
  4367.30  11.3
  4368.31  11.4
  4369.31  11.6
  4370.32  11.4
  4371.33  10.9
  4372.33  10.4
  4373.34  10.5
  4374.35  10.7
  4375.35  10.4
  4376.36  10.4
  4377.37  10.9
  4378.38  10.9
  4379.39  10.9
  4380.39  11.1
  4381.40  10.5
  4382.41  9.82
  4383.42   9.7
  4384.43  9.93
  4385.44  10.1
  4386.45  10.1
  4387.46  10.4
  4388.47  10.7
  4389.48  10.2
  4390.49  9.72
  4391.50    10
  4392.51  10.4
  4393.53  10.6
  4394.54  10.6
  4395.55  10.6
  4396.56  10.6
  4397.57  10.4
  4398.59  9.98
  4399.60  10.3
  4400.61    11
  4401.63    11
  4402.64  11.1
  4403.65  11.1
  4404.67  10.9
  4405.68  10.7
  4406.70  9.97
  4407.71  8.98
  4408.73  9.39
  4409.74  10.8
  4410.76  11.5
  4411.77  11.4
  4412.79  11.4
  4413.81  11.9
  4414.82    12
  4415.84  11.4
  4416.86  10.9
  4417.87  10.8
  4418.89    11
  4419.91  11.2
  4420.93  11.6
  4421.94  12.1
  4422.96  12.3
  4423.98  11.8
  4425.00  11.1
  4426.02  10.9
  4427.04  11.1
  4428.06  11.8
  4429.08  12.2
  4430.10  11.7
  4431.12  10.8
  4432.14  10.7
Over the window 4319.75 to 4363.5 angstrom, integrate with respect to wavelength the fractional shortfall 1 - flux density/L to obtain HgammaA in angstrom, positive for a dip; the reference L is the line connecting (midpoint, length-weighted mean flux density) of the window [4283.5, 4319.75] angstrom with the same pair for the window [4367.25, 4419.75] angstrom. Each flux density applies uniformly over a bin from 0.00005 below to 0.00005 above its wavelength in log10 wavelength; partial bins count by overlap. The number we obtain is 3.5 angstrom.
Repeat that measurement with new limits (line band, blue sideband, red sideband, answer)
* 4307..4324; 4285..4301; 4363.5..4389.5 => 1.2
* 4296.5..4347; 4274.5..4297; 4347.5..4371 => 5.3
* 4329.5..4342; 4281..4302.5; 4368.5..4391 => 1.8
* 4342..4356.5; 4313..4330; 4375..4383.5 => 2.4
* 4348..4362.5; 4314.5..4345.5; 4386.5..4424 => -0.2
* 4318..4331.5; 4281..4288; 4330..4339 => -1.0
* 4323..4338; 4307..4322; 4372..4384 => -0.2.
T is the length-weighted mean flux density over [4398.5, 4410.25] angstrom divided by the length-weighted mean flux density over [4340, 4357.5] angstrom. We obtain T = 1.23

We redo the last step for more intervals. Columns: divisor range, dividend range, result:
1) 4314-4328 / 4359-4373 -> 1.13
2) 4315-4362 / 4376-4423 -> 1.13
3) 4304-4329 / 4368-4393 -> 1.08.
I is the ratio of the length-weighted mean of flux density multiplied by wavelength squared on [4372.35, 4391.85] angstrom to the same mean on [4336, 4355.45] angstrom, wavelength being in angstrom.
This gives 1.29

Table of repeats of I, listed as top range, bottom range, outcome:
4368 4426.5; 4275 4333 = 1.12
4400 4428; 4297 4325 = 1.21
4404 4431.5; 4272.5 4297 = 1.14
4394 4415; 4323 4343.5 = 1.20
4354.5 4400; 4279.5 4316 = 1.12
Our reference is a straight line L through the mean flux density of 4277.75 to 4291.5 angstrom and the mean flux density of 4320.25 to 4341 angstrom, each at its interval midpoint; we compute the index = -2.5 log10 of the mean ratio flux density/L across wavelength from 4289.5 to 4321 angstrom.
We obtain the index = 0.045 mag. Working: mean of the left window 10.6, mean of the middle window 9.68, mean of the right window 9.46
